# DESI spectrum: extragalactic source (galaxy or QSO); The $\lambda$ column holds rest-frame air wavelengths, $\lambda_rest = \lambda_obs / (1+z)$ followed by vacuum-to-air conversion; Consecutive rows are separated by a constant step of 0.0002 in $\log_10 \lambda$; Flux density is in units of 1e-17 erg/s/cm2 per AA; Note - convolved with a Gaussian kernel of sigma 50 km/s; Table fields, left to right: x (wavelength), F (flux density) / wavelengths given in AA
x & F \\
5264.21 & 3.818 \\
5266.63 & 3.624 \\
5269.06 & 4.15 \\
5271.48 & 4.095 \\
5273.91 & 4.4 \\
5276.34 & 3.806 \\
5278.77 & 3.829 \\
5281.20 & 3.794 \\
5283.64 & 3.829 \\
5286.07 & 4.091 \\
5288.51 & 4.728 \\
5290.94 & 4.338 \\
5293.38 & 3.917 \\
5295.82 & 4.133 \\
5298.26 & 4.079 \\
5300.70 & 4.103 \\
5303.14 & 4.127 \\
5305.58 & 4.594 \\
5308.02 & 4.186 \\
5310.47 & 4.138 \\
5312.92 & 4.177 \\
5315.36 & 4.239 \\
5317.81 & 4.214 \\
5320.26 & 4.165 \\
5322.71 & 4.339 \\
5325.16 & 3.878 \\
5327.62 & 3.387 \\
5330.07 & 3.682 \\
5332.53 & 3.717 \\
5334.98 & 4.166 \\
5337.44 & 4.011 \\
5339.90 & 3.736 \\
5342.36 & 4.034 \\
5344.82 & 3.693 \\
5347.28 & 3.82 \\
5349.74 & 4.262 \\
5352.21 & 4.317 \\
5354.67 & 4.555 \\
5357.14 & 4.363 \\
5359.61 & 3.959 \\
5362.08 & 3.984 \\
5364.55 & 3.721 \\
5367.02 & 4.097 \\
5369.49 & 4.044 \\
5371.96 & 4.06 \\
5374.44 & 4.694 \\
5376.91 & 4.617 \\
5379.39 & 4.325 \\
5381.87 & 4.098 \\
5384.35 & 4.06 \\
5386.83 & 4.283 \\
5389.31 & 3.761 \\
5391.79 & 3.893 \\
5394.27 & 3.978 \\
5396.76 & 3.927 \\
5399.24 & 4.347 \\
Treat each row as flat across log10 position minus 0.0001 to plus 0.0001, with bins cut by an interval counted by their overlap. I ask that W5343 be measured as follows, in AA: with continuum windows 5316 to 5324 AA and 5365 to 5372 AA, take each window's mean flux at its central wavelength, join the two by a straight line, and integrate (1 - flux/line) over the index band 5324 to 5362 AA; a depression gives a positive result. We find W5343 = 1.5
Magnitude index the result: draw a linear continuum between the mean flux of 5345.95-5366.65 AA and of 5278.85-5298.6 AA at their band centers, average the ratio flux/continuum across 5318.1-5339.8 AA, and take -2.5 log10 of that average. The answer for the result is 0.051 mag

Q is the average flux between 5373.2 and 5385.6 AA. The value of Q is 4.36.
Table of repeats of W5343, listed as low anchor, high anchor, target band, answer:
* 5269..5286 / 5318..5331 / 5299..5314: -1.0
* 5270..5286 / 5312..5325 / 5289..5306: -0.4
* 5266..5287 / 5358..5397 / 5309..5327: -0.5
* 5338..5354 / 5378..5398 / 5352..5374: -0.6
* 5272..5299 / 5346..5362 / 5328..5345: 1.3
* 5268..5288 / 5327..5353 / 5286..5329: -2.1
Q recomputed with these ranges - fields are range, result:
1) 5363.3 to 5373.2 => 3.98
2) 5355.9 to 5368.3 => 4.02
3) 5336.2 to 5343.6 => 3.93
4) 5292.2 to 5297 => 4.02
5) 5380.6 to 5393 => 4.02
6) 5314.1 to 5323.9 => 4.24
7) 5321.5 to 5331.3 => 3.82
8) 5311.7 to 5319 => 4.21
